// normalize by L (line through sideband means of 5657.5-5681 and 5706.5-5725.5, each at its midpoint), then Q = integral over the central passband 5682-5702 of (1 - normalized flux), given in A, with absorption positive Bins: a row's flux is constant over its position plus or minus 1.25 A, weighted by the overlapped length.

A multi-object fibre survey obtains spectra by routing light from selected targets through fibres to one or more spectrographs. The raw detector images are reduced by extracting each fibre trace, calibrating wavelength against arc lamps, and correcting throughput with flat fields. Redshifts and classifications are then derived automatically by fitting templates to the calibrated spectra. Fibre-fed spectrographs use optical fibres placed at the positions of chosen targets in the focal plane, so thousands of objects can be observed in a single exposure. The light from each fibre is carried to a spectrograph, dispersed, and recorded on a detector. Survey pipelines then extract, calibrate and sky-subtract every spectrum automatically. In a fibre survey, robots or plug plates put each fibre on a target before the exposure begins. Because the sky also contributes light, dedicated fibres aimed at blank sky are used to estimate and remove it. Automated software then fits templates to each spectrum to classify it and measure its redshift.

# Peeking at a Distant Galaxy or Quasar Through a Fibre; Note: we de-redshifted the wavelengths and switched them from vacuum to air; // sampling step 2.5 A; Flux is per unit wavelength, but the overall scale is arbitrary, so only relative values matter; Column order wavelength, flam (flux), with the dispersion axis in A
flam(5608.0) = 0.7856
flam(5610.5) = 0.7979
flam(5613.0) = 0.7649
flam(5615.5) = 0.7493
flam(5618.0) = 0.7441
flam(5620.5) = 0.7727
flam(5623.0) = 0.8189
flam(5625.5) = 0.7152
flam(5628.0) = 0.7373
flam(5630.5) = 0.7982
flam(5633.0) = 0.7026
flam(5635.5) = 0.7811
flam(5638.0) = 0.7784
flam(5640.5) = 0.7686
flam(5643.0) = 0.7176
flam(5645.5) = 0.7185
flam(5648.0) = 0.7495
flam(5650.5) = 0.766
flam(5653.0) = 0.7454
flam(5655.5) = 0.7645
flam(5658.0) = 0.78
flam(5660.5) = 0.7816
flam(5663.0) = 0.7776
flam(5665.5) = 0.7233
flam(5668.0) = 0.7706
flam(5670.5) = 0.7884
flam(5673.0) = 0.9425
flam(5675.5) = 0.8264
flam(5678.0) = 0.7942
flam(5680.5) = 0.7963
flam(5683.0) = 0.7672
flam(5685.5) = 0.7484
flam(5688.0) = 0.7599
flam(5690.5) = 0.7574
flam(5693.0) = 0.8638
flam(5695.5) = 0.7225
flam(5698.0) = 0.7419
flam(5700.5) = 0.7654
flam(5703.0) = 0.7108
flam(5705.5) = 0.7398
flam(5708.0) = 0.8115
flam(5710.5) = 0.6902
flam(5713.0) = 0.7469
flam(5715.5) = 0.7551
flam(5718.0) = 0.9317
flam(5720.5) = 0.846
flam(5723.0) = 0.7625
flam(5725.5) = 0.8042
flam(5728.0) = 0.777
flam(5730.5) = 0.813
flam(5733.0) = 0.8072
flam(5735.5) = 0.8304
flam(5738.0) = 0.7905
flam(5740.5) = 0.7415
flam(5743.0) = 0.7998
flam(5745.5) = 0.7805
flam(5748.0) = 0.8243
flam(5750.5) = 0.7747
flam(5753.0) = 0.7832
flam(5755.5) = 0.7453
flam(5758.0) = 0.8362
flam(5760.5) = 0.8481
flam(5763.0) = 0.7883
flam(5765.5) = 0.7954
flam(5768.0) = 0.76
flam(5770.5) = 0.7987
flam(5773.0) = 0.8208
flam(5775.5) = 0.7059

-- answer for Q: 0.8 A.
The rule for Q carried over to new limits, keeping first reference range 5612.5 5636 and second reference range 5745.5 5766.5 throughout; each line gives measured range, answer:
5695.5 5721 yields 0.5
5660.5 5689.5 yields -0.6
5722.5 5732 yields 0.0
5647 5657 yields 0.1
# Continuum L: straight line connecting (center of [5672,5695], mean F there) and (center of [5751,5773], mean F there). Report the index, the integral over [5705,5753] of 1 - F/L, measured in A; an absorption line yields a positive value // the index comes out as 0.4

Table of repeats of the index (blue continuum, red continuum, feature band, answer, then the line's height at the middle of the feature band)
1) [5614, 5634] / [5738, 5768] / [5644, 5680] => -0.68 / 0.766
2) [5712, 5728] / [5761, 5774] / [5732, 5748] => 0.15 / 0.802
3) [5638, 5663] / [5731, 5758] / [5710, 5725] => -0.26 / 0.781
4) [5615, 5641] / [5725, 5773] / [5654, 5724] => -0.26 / 0.778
